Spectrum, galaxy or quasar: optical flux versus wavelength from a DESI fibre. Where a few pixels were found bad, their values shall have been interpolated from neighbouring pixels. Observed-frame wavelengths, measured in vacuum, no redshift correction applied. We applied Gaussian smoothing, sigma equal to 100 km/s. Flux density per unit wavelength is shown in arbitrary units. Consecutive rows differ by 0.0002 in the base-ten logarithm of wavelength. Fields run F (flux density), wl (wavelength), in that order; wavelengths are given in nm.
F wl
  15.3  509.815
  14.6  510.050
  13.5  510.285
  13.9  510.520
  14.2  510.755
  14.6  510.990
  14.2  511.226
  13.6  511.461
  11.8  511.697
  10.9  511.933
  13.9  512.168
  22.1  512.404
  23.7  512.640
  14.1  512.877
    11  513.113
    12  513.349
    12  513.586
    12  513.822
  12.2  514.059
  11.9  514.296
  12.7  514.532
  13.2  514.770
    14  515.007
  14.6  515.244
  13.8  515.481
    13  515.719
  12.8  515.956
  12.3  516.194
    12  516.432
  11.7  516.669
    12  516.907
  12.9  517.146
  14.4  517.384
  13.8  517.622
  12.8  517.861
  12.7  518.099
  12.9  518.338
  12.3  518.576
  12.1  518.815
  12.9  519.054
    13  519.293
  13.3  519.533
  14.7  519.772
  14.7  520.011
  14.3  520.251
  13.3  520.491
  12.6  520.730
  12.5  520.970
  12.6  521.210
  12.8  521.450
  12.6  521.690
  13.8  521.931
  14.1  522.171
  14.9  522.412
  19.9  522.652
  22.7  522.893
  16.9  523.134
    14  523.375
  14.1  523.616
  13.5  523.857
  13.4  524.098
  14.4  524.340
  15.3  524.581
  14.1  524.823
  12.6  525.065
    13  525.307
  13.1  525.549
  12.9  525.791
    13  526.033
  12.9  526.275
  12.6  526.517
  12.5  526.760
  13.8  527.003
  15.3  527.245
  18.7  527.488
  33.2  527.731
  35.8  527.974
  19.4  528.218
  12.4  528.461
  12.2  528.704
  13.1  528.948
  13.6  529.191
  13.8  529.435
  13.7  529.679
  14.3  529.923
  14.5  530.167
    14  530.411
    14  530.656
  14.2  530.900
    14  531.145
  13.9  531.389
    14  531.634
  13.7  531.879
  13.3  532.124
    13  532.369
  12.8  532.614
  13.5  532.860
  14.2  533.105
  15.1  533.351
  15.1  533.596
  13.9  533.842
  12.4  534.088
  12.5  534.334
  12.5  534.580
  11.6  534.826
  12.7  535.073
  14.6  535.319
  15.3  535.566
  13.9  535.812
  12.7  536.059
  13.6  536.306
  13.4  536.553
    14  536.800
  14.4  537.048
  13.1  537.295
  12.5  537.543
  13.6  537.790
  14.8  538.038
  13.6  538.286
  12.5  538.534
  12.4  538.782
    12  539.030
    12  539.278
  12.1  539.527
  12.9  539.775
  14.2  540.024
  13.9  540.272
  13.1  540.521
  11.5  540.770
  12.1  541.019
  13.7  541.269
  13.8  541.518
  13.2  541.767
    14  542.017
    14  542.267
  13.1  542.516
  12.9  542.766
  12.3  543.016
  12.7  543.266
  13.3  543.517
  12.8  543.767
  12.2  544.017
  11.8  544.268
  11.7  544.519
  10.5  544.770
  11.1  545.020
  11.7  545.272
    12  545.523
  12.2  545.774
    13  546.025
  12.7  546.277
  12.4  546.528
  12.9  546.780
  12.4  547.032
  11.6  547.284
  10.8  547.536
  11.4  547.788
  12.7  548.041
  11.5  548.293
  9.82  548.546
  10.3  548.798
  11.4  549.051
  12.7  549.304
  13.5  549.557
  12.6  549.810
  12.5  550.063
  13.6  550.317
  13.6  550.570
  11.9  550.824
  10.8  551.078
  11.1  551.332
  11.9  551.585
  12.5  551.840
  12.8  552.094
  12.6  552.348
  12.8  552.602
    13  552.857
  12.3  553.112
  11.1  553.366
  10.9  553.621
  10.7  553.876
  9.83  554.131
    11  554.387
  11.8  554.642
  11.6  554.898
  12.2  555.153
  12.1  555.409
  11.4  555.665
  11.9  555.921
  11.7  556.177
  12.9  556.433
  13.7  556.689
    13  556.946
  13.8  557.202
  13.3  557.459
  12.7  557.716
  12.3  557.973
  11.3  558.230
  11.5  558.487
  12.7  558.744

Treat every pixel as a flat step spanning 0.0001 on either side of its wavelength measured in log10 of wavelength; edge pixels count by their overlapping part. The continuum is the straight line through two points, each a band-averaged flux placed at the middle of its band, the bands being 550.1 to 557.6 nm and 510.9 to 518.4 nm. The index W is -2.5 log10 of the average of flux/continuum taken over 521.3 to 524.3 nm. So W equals -0.151 mag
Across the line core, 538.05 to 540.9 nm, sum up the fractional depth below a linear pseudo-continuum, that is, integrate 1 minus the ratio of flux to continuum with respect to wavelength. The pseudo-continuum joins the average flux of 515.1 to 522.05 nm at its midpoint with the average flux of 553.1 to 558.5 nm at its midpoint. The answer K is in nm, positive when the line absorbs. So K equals -0.086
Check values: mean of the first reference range 13.1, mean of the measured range 12.8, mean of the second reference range 12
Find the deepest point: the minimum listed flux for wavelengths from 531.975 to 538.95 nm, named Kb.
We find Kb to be 11.6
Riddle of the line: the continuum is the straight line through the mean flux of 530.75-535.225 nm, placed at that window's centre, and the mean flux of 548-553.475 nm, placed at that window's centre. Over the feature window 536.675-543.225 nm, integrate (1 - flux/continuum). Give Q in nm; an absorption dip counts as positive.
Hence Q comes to -0.09 nm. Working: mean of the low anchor 13.5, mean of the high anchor 12.1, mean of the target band 13.1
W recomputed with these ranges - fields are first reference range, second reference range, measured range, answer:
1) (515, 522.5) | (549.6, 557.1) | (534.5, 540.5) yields -0.06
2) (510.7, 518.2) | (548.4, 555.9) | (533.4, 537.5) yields -0.07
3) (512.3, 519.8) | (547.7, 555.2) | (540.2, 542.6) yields -0.08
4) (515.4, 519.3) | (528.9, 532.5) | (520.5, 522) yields 0.02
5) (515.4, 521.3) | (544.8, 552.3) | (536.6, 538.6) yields -0.10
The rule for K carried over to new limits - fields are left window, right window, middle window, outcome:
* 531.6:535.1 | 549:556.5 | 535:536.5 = -0.072 nm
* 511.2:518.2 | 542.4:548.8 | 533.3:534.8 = -0.098 nm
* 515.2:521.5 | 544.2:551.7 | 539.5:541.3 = -0.106 nm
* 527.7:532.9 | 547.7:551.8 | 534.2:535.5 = 0.156 nm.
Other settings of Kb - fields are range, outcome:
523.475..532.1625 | 12.2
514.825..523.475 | 11.7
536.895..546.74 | 10.5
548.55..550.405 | 10.3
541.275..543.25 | 12.3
